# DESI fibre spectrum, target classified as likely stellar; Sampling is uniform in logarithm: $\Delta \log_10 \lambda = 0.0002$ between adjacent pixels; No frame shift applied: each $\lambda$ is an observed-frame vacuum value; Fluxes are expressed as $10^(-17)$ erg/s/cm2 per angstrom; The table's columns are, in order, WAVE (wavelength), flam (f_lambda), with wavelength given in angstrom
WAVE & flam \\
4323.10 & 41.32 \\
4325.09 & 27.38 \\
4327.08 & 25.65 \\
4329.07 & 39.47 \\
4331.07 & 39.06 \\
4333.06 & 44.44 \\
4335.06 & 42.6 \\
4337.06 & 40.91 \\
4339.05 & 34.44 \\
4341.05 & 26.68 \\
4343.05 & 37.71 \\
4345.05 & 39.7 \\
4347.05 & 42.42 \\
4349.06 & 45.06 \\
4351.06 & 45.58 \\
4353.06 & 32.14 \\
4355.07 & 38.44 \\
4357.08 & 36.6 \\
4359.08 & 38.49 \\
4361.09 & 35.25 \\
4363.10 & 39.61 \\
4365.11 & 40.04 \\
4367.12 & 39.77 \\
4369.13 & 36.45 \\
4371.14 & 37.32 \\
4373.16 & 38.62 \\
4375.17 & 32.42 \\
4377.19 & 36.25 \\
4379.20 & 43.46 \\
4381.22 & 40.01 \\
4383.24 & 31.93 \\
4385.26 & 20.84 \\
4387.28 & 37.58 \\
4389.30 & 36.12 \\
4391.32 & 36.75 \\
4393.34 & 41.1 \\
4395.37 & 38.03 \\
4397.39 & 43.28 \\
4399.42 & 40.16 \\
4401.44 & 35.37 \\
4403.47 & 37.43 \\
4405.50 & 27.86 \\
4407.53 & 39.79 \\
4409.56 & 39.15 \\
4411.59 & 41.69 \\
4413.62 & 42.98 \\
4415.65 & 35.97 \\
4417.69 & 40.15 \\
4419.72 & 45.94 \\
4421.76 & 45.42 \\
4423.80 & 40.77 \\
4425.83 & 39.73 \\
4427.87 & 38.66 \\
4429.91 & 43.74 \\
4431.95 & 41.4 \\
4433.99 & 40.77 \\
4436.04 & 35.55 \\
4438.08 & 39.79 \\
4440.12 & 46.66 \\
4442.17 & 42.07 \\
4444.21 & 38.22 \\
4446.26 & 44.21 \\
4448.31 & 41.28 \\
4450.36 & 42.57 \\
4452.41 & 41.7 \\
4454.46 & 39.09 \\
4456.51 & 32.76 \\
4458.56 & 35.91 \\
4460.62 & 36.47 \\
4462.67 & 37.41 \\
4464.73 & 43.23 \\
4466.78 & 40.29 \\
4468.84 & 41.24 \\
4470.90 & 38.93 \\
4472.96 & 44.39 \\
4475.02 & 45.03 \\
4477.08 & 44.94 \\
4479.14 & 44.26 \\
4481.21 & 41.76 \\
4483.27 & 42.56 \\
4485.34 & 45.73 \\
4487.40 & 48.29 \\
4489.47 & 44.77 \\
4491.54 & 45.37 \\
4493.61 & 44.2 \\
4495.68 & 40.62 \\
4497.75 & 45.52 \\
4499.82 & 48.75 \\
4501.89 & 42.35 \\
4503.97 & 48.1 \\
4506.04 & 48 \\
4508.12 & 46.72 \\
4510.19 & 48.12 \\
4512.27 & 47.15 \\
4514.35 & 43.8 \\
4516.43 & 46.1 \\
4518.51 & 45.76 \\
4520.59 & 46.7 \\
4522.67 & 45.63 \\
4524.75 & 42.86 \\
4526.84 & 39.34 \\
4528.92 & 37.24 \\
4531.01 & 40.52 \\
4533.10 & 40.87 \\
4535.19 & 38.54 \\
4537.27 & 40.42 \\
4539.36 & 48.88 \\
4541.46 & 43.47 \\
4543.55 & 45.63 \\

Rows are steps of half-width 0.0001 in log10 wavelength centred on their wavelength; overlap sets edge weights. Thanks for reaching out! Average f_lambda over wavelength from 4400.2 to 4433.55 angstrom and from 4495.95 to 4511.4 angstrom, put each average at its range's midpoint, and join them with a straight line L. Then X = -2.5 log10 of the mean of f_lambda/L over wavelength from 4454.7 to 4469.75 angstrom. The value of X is 0.136 mag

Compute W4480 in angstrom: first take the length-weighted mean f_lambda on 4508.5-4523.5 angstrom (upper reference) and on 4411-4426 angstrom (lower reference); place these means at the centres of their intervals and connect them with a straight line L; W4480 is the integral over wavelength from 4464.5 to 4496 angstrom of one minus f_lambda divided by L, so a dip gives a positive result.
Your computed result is 0.7 angstrom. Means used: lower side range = 41.7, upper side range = 46.2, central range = 43.5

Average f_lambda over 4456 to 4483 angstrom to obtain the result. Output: 40.7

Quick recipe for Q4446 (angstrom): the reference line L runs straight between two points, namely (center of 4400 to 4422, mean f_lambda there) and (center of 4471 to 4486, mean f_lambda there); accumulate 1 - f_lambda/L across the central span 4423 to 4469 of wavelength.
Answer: 1.5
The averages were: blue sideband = 39.1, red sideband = 43.7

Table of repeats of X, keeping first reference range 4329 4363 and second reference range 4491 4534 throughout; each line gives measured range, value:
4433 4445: 0.037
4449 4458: 0.092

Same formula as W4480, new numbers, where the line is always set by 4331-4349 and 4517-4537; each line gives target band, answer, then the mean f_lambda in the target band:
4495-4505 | -0.9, 45.2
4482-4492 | -0.9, 45.3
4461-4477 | -0.2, 41.5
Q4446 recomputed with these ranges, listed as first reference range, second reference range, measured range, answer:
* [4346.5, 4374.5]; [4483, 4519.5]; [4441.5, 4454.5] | 0.5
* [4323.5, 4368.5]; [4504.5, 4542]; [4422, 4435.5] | -0.1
